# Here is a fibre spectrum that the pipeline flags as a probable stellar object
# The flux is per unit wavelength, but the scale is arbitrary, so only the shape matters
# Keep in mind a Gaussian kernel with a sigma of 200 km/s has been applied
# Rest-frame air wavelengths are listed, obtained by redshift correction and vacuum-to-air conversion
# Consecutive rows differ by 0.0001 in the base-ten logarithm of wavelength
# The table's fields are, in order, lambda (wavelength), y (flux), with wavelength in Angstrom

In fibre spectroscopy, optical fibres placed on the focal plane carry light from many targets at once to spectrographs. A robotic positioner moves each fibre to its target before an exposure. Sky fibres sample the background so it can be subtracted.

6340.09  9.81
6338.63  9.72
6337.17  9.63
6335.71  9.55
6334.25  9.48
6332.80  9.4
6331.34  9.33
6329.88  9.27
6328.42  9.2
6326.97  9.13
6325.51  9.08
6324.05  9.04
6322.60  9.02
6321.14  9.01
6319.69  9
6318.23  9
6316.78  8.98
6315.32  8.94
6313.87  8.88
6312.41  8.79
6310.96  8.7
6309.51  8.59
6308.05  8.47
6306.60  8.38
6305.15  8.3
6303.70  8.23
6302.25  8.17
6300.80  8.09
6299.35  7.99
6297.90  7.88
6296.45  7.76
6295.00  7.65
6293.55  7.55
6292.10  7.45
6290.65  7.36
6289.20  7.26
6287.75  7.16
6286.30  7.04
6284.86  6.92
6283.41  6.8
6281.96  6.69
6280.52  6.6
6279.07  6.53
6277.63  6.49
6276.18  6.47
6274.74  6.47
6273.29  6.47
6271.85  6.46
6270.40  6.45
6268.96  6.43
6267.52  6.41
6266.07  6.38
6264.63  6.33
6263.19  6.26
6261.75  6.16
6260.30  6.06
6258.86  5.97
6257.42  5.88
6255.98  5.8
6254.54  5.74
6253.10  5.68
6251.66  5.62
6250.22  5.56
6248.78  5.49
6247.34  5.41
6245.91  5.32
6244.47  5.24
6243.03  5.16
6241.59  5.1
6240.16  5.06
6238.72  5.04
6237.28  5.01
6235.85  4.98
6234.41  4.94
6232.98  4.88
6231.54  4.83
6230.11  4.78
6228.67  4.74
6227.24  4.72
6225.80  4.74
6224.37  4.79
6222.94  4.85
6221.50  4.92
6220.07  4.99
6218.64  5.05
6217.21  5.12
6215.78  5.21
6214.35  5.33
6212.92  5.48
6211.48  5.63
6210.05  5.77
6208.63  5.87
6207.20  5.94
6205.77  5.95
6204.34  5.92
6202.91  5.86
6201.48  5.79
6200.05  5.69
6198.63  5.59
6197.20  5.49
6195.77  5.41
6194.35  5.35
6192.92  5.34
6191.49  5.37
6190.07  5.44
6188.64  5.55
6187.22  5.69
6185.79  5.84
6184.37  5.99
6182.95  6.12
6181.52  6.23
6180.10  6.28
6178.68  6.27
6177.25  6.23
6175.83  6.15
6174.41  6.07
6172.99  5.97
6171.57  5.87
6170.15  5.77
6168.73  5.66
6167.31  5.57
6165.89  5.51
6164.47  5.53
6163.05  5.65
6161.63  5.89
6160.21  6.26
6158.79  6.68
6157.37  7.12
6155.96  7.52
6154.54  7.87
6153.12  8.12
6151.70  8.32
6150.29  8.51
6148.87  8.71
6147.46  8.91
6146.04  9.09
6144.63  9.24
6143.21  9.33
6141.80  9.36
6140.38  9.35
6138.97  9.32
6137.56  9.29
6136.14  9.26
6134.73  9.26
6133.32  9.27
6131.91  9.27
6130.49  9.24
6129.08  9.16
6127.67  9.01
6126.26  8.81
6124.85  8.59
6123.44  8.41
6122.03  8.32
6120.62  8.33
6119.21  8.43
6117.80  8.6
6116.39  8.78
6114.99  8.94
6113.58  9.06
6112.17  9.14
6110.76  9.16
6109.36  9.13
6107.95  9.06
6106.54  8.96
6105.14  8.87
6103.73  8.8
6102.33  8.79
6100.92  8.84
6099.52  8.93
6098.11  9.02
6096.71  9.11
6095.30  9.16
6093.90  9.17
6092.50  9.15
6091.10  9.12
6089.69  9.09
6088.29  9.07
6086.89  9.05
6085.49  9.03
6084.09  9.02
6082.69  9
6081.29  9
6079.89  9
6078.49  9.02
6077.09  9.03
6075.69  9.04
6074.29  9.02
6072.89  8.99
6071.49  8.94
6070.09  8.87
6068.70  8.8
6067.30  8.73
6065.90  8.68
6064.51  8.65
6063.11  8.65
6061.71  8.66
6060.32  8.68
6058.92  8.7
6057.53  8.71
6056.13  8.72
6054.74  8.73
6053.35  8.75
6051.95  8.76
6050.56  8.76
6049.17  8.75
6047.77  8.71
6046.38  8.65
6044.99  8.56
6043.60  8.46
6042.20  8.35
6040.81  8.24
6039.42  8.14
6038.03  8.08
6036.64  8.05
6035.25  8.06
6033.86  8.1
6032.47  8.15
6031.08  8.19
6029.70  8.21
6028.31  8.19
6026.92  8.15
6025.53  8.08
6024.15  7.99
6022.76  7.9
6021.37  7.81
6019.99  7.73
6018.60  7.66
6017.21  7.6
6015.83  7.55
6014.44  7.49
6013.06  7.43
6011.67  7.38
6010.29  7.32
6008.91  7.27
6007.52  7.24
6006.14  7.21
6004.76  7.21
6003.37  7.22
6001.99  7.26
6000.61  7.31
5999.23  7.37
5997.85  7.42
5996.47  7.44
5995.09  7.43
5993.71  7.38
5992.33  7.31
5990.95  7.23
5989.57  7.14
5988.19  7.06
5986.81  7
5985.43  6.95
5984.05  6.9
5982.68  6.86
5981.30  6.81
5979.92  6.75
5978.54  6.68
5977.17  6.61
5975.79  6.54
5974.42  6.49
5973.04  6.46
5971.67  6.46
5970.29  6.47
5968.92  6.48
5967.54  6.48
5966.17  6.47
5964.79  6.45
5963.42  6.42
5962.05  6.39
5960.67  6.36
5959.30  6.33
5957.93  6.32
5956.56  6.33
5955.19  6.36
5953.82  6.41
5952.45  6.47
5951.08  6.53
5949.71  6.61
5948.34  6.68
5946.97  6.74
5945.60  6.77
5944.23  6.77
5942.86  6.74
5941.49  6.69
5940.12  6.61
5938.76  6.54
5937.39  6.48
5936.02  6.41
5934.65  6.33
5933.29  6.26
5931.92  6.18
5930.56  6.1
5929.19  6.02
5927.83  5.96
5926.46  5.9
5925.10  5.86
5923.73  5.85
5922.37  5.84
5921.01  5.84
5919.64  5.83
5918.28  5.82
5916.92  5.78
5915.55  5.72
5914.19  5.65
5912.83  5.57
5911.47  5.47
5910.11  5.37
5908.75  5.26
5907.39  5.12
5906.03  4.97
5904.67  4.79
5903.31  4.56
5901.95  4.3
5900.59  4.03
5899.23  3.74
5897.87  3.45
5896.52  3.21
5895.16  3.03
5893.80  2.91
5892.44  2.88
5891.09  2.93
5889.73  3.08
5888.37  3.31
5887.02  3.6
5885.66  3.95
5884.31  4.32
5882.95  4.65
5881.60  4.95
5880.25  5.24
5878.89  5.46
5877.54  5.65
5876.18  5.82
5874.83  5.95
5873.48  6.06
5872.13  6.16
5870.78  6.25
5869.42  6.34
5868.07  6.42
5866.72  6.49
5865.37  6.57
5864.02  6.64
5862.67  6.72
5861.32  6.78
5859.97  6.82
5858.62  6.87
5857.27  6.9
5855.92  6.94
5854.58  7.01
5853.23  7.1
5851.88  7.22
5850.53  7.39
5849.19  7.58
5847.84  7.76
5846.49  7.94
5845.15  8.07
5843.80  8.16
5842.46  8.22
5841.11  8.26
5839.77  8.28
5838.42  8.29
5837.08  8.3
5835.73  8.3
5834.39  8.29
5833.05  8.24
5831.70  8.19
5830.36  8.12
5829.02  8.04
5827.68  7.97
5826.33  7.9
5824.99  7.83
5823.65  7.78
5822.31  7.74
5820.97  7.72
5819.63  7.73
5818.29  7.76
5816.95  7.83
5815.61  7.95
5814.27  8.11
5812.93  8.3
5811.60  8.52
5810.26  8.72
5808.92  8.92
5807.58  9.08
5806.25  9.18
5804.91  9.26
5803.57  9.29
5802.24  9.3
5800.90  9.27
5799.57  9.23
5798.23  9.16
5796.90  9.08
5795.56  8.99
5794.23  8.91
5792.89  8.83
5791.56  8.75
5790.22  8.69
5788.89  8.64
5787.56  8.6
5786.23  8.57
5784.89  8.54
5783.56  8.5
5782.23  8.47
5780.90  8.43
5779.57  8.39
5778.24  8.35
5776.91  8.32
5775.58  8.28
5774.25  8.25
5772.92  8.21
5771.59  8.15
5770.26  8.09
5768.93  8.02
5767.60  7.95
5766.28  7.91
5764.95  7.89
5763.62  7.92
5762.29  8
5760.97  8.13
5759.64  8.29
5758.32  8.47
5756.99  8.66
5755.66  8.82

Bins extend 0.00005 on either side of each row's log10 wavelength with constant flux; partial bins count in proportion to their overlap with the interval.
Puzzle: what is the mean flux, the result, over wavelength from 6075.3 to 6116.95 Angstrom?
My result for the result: 9.02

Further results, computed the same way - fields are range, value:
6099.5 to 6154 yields 8.92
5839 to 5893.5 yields 6.15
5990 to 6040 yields 7.65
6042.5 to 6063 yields 8.68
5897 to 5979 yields 6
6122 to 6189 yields 7.49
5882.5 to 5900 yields 3.45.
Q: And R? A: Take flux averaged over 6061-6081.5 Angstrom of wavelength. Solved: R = 8.87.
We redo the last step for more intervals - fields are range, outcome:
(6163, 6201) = 5.77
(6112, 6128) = 8.68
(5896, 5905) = 4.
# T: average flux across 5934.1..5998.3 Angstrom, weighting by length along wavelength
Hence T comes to 6.69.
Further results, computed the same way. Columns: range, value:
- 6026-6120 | 8.75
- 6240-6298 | 6.35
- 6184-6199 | 5.54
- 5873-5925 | 4.74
